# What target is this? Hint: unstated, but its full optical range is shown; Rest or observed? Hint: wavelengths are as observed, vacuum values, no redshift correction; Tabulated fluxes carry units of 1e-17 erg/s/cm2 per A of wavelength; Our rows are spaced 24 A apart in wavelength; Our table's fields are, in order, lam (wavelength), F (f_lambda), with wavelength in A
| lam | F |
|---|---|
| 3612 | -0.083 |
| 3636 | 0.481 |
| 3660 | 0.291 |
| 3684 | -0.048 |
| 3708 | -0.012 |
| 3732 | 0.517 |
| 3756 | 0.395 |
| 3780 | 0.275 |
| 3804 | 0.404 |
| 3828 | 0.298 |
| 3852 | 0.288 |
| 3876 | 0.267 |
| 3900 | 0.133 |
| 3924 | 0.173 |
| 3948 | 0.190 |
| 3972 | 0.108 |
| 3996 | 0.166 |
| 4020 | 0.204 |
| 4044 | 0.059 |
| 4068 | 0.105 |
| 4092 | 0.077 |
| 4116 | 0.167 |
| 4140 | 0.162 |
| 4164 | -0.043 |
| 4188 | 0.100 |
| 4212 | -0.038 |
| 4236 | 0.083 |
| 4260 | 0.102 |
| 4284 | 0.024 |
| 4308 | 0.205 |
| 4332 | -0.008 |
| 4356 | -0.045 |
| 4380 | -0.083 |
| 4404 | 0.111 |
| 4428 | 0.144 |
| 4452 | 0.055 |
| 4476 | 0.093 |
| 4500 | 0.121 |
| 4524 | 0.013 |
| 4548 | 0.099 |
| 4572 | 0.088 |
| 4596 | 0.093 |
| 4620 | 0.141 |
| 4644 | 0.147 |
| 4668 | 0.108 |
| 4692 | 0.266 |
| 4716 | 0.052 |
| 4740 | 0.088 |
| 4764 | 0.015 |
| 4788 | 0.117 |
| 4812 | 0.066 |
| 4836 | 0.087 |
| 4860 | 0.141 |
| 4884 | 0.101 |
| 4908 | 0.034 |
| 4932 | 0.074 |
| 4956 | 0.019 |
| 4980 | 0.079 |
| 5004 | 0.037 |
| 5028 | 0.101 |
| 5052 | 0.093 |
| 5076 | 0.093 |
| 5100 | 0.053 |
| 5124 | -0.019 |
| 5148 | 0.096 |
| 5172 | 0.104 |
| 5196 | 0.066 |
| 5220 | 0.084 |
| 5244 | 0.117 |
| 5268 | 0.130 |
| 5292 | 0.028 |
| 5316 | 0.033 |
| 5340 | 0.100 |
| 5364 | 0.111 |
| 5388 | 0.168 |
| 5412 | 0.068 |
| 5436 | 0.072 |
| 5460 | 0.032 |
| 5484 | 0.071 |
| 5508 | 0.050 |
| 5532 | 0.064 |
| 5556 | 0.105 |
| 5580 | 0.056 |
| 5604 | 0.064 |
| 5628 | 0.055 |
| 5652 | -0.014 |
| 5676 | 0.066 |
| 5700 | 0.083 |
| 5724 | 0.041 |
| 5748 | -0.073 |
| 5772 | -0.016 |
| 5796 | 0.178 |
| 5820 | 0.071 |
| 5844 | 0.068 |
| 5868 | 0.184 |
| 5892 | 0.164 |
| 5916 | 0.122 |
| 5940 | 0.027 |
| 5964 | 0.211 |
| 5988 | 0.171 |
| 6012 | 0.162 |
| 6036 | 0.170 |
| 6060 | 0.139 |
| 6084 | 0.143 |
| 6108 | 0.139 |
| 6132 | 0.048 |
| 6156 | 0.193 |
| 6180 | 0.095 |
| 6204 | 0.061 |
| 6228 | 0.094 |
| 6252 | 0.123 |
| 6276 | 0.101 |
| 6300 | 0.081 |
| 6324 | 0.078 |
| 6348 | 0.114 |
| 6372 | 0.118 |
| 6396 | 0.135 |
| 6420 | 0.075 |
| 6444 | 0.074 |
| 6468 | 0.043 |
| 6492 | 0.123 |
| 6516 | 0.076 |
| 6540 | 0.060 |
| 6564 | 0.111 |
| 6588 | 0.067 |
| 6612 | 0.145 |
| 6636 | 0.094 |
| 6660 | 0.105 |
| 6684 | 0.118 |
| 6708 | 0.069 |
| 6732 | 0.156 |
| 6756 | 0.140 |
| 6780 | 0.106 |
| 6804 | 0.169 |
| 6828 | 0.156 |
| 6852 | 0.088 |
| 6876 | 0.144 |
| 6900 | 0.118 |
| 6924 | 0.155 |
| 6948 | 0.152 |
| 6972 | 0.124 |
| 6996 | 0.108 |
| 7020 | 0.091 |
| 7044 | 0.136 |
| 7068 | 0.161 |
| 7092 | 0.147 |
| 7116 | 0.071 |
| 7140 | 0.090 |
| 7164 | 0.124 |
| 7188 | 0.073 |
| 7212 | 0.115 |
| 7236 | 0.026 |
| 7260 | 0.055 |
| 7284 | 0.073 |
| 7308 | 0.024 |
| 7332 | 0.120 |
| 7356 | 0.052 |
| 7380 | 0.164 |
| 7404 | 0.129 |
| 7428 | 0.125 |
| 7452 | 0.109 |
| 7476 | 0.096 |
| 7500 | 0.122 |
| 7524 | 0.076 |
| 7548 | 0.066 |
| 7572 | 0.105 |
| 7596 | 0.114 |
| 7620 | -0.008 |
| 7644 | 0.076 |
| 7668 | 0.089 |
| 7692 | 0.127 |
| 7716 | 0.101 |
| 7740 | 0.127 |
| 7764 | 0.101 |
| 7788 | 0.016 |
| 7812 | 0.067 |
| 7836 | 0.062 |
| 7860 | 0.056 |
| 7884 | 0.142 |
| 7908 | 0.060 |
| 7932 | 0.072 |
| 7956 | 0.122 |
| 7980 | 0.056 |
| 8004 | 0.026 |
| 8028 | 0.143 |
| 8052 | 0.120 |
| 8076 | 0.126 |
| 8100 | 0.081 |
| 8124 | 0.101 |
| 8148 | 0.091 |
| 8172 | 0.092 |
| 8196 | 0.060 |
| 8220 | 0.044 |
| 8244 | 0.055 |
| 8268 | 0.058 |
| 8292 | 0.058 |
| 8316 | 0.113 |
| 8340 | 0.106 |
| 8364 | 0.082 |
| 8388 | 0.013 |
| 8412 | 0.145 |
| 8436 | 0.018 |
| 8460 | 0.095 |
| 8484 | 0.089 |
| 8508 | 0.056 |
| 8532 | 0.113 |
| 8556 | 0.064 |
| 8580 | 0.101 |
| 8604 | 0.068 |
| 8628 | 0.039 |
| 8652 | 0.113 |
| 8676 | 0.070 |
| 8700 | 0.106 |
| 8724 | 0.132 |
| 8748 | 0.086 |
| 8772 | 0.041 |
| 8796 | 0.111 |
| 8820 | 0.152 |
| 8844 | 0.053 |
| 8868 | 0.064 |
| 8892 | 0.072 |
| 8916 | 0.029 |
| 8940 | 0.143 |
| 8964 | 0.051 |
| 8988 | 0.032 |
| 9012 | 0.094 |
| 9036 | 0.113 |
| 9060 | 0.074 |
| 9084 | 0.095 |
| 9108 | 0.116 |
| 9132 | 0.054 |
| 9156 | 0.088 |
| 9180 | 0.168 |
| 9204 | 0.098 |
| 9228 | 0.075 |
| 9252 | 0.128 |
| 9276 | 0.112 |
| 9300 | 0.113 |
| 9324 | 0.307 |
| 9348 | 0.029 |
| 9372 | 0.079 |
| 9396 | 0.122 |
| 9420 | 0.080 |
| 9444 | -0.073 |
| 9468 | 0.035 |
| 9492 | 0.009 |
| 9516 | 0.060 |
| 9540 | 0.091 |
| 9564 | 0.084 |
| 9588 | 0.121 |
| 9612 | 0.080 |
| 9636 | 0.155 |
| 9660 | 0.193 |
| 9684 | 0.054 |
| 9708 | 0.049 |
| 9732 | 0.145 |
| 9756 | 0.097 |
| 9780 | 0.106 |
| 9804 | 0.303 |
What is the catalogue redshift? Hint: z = 0.496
